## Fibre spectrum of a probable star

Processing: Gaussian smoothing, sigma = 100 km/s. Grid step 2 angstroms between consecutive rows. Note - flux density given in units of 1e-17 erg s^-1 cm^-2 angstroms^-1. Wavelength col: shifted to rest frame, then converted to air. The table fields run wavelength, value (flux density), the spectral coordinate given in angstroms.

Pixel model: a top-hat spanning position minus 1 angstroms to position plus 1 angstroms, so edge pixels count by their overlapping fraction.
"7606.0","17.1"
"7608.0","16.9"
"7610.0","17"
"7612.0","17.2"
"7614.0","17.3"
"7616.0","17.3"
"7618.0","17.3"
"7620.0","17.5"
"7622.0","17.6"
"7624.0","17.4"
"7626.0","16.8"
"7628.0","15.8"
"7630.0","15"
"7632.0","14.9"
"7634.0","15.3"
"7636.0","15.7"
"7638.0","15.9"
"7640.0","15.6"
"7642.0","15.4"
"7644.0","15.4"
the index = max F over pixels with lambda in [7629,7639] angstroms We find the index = 15.9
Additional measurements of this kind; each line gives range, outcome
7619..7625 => 17.6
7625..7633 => 16.8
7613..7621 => 17.5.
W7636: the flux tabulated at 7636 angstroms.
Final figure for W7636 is 15.7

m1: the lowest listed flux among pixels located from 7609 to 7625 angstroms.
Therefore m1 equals 17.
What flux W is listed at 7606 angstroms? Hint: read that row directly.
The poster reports 17.1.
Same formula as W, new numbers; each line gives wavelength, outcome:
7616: 17.3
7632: 14.9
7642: 15.4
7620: 17.5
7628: 15.8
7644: 15.4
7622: 17.6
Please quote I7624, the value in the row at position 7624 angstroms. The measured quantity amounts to 17.4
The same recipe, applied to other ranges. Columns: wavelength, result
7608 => 16.9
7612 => 17.2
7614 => 17.3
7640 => 15.6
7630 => 15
